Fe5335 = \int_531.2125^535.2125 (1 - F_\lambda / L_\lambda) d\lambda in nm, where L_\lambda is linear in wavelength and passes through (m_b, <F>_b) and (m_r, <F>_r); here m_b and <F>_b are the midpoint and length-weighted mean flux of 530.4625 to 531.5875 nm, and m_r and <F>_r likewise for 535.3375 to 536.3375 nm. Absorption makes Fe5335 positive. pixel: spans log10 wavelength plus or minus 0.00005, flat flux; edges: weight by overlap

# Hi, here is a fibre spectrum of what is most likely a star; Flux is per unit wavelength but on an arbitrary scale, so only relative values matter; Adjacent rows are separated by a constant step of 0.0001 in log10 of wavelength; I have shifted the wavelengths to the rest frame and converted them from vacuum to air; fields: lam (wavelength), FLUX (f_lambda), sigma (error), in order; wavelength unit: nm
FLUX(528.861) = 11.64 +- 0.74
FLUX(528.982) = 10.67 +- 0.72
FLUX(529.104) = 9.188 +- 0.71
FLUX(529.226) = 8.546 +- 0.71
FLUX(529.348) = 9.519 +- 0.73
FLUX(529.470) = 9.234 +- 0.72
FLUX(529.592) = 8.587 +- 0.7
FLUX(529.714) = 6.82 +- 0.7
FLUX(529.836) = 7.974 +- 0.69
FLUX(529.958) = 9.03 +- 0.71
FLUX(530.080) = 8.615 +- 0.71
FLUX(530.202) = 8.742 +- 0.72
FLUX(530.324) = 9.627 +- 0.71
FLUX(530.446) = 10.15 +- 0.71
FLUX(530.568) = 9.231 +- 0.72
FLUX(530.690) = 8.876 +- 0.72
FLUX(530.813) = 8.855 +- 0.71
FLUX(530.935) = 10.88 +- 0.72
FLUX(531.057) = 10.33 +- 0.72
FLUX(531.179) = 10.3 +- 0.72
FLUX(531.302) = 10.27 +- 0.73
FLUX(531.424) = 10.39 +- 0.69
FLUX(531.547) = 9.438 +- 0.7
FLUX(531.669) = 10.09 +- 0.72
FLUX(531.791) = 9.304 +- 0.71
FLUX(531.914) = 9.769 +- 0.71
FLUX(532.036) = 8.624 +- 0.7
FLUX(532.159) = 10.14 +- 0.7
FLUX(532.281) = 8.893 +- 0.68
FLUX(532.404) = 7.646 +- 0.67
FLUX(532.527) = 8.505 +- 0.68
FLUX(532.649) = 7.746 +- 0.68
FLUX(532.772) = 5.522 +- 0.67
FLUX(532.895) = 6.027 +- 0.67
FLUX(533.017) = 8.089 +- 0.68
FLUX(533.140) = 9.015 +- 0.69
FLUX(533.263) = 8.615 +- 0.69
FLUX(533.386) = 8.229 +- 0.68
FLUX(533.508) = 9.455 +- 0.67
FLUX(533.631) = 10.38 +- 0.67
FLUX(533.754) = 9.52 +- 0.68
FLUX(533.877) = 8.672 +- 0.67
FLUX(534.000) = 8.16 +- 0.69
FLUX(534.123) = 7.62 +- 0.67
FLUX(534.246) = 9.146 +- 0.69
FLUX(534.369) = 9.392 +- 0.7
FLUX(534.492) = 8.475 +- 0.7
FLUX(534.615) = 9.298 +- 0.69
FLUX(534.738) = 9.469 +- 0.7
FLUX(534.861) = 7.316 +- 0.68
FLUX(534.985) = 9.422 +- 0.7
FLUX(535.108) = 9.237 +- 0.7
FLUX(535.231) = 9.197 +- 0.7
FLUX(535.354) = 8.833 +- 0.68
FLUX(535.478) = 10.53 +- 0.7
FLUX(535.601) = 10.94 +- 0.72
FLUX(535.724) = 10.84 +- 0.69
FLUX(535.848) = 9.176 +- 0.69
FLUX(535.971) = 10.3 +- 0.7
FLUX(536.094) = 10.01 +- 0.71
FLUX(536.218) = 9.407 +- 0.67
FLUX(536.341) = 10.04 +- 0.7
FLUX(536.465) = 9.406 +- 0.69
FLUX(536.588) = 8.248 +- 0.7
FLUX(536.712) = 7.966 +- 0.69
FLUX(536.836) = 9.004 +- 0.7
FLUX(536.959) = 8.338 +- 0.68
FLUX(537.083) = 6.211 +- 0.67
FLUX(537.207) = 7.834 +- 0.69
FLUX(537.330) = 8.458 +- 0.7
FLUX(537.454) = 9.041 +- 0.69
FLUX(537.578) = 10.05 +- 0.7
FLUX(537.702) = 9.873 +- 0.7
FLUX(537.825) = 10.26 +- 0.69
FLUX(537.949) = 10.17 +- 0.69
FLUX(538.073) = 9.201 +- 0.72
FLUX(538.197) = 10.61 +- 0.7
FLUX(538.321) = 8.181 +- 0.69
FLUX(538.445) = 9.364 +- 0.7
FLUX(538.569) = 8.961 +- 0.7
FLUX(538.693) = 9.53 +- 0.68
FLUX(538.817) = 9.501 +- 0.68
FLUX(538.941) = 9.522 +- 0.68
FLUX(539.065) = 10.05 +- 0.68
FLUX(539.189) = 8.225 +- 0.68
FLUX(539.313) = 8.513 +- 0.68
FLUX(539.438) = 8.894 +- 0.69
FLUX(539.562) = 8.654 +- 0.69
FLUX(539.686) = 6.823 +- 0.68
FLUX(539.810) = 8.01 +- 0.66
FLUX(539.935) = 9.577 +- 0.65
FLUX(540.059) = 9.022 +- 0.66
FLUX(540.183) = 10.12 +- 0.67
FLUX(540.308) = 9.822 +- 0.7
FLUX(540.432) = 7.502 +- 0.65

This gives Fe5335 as 0.452 nm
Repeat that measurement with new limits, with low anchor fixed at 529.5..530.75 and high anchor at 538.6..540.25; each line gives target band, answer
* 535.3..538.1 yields -0.13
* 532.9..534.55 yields 0.02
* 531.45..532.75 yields -0.02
